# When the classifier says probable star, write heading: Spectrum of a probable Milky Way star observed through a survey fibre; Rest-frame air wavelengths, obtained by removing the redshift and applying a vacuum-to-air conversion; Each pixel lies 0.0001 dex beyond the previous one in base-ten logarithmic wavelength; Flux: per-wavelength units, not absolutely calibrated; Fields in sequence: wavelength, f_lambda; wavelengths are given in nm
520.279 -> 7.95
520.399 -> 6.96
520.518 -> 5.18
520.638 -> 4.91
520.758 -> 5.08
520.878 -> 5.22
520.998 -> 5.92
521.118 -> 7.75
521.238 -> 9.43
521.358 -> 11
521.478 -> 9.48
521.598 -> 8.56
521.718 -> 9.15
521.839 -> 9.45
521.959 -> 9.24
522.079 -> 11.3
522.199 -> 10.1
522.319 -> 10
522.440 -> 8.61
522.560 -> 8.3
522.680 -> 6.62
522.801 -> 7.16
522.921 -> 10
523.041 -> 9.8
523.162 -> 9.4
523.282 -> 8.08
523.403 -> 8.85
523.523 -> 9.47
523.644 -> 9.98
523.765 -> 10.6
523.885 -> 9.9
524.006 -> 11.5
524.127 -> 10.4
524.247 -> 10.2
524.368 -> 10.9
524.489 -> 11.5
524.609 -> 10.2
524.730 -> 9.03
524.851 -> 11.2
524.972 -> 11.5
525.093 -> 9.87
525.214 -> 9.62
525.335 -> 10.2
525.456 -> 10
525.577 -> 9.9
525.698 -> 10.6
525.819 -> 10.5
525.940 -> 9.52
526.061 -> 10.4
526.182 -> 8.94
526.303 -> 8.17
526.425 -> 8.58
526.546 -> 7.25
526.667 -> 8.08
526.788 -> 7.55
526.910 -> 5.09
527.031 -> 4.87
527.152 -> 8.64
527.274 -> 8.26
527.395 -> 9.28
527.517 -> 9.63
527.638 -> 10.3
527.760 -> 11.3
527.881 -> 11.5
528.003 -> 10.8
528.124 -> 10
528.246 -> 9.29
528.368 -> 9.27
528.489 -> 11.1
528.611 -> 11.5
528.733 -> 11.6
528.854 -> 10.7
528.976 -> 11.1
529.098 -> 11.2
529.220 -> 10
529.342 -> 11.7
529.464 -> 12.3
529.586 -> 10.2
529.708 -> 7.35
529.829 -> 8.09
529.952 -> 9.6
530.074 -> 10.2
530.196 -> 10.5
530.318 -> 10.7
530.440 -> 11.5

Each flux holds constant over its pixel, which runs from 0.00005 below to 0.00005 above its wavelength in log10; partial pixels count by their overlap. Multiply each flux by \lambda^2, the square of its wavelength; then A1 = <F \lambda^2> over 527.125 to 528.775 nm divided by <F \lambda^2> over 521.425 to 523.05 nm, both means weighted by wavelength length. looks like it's 1.1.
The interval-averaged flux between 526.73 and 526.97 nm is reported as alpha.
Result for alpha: 6.29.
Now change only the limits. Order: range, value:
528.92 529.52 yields 11.2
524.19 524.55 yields 10.9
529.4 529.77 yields 9.97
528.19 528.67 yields 10.3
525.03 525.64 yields 9.92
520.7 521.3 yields 6.7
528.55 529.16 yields 11.2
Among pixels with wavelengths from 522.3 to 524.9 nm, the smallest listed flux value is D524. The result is 6.62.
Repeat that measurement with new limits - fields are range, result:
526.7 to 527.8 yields 4.87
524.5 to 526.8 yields 7.25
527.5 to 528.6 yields 9.27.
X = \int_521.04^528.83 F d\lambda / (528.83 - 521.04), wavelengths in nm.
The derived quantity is 9.53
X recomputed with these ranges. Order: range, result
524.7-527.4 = 8.99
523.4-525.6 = 10.3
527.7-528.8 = 10.7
